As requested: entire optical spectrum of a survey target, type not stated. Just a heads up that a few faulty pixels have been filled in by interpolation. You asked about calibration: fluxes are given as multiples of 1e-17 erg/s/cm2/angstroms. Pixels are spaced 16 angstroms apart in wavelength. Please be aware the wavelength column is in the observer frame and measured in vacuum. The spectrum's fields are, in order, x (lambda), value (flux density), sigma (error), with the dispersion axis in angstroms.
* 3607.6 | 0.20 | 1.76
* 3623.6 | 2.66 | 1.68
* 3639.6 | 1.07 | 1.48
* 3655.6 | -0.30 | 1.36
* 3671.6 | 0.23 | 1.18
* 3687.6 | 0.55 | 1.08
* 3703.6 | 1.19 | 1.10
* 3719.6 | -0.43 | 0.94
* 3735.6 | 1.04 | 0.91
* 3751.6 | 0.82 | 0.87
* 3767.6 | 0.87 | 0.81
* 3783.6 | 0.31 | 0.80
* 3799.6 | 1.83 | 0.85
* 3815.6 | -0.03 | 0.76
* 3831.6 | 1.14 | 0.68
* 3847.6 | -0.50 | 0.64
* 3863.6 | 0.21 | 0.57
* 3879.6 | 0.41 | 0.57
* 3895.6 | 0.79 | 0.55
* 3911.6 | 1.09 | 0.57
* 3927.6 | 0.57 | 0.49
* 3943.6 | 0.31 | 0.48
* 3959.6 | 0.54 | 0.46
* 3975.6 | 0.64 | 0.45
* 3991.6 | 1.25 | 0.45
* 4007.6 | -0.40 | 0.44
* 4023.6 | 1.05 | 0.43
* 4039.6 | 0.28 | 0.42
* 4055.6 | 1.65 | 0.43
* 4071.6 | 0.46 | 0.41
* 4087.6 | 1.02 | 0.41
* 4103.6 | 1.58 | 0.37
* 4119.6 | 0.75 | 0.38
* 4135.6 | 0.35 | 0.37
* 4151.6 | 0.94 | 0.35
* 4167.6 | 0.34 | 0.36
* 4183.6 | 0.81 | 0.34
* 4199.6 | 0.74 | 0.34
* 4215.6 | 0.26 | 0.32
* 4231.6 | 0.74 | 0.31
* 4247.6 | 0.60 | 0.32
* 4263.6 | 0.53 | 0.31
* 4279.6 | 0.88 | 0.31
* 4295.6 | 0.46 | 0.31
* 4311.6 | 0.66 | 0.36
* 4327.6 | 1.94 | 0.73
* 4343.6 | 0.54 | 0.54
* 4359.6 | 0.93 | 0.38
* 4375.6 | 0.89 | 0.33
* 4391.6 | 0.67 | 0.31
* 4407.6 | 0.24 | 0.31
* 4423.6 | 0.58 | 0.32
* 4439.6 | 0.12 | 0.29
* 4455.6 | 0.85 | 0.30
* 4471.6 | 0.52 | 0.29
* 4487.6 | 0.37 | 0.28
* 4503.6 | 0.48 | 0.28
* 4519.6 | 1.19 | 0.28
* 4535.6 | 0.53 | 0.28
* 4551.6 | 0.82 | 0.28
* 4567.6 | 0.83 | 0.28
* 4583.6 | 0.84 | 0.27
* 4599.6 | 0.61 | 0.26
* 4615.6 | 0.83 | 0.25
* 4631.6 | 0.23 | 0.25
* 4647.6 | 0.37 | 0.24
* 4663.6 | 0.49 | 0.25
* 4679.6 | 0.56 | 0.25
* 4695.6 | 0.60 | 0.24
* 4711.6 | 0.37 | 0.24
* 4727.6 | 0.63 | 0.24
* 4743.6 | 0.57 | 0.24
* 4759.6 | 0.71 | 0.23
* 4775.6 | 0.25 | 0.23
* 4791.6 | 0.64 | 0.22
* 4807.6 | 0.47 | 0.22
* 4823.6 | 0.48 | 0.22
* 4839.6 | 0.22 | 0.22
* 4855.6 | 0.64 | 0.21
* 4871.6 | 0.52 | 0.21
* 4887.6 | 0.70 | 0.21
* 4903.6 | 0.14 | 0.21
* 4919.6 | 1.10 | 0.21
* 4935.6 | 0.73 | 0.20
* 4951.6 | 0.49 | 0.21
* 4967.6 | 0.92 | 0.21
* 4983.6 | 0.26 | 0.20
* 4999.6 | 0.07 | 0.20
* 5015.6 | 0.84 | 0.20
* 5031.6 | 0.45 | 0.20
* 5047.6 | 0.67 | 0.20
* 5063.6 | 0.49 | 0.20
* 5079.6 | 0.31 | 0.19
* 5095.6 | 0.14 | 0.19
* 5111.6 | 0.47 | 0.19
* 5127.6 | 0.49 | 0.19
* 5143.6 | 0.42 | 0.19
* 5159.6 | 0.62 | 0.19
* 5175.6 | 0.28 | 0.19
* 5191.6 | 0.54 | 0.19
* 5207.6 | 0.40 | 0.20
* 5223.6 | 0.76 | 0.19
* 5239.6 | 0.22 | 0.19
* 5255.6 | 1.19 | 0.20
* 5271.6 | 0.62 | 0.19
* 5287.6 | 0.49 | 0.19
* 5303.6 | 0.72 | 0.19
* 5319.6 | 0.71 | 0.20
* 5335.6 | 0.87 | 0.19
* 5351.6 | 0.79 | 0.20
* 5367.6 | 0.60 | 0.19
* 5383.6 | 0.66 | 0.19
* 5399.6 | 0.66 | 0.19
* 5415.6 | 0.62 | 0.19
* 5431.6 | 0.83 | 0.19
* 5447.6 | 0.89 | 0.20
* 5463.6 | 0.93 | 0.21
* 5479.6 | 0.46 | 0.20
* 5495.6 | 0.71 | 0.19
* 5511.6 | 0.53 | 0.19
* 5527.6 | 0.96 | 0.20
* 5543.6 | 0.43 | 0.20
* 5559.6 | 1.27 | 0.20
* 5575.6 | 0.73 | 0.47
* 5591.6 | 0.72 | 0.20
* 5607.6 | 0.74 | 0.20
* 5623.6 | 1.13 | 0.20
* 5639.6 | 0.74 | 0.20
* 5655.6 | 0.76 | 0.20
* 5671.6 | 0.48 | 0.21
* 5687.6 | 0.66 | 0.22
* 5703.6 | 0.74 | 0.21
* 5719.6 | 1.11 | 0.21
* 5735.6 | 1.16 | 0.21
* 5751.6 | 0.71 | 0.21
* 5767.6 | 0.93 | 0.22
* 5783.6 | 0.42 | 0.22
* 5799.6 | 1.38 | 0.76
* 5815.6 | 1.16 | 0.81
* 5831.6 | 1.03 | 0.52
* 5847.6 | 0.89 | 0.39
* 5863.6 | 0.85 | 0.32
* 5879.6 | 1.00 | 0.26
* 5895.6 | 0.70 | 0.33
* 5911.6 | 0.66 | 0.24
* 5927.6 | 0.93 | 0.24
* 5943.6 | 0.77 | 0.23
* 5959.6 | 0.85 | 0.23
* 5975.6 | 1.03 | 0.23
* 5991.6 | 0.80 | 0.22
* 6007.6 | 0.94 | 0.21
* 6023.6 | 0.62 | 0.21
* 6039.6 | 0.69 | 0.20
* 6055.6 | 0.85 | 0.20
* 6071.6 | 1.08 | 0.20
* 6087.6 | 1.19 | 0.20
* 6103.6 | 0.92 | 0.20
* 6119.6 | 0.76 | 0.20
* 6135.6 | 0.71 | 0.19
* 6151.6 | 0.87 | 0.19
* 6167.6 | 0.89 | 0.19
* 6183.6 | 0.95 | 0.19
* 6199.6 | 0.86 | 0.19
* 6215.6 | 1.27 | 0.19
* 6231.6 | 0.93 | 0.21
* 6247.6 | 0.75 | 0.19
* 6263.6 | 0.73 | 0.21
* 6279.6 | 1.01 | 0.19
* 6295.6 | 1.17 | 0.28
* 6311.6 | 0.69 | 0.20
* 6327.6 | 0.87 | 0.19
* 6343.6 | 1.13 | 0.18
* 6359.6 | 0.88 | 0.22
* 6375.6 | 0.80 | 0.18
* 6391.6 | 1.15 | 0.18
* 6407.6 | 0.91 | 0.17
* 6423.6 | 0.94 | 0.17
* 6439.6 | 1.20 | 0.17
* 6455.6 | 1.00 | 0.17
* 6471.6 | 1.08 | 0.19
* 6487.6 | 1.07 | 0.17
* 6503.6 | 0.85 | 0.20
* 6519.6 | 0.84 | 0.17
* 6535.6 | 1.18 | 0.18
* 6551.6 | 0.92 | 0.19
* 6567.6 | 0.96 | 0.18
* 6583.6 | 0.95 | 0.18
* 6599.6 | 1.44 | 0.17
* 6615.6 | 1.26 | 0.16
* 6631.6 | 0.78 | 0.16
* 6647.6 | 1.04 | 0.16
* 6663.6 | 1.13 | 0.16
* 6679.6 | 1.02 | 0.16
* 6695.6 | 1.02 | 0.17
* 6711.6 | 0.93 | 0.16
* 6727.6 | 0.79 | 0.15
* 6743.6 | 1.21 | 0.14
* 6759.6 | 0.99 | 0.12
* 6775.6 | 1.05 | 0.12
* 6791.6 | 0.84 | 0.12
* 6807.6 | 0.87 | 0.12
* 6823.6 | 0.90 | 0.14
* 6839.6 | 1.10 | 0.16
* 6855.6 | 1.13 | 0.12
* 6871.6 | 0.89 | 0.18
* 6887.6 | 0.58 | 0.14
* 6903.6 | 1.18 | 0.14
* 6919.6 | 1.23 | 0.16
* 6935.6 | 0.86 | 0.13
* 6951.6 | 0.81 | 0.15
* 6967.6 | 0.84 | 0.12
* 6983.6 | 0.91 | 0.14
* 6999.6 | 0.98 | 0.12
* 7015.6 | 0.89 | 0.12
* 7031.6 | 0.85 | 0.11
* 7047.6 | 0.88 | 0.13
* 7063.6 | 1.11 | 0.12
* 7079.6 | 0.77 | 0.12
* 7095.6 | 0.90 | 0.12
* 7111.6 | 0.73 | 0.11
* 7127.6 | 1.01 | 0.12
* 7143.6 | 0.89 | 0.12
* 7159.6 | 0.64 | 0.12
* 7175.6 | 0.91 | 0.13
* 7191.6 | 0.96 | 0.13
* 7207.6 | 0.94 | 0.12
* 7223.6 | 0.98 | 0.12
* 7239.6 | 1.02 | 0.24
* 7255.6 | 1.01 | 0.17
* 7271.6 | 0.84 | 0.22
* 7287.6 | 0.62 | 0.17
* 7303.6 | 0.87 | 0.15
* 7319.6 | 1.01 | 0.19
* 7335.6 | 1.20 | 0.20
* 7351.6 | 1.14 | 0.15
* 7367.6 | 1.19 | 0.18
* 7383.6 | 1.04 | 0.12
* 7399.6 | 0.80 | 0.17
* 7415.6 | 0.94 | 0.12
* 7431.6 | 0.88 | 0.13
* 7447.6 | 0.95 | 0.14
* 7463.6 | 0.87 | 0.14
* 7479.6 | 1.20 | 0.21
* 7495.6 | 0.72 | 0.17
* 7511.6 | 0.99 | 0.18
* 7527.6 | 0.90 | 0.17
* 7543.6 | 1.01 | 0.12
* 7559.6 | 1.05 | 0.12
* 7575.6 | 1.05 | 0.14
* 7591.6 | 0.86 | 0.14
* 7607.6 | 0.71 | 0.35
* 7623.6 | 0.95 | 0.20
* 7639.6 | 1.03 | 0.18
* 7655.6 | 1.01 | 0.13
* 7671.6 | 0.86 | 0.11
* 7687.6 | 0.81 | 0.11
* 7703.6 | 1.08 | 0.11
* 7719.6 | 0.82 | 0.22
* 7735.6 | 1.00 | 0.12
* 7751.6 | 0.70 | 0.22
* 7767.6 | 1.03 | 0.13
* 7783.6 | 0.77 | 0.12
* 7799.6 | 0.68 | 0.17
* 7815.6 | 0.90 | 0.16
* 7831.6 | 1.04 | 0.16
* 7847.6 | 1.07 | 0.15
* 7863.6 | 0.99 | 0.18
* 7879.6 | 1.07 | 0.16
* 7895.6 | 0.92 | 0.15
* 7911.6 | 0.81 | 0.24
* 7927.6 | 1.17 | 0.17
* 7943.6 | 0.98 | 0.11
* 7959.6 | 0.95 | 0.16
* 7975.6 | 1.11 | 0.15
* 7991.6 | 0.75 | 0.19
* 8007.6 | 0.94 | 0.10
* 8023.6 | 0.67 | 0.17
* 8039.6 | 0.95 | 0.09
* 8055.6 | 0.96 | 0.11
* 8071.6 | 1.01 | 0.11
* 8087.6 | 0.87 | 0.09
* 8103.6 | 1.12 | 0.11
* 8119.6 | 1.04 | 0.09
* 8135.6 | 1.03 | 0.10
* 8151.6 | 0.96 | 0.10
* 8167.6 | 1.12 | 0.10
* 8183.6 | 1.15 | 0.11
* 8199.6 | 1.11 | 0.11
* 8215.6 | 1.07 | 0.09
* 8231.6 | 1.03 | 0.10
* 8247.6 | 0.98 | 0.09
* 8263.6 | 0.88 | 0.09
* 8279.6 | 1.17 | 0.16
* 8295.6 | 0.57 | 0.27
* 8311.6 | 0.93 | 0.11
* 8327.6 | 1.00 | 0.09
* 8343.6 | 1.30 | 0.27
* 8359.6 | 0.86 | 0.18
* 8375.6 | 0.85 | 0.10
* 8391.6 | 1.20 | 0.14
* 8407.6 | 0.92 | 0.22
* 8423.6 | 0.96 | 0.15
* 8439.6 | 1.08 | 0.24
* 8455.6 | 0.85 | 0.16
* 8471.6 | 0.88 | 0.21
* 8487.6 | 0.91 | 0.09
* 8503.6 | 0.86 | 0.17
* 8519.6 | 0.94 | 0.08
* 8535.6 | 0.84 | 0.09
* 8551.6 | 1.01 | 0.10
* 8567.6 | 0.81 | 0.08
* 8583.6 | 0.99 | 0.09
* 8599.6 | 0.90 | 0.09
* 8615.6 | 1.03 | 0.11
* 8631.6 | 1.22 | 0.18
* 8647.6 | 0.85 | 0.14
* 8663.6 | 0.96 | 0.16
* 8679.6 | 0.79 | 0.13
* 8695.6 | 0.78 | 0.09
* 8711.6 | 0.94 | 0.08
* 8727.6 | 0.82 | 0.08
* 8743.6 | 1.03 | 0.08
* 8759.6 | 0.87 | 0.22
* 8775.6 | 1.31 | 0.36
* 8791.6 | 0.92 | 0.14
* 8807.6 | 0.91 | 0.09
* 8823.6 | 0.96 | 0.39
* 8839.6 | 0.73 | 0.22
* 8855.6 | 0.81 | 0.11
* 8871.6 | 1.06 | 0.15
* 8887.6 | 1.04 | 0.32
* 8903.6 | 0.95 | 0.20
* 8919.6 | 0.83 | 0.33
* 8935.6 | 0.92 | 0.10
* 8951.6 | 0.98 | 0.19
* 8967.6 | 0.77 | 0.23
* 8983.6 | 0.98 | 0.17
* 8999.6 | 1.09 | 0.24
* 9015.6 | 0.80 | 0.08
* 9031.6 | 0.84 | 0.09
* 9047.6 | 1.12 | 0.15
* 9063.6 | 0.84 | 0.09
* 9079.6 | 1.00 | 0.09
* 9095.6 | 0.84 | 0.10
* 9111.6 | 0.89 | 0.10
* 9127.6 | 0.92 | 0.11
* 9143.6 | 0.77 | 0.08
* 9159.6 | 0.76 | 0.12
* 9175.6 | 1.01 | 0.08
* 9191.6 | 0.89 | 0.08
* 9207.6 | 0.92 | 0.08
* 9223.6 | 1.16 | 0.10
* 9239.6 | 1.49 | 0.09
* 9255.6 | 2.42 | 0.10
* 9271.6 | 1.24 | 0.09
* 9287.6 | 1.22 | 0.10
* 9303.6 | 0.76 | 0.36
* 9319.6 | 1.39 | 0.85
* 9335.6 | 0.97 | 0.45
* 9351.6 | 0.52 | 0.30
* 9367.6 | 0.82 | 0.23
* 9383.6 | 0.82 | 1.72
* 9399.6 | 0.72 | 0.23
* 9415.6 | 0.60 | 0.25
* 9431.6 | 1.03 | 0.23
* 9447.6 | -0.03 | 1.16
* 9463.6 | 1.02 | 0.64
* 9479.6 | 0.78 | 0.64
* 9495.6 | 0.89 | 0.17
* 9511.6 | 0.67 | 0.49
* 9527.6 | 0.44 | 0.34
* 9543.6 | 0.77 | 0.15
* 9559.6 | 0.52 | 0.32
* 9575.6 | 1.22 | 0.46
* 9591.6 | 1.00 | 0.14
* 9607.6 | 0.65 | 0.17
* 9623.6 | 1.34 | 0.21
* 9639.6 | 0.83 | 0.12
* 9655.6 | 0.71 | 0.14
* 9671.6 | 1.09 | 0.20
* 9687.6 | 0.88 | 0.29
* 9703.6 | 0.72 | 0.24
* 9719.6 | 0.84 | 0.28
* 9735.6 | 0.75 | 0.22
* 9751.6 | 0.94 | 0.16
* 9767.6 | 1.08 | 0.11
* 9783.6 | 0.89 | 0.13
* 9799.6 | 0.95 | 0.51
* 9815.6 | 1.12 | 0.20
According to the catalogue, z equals 0.409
